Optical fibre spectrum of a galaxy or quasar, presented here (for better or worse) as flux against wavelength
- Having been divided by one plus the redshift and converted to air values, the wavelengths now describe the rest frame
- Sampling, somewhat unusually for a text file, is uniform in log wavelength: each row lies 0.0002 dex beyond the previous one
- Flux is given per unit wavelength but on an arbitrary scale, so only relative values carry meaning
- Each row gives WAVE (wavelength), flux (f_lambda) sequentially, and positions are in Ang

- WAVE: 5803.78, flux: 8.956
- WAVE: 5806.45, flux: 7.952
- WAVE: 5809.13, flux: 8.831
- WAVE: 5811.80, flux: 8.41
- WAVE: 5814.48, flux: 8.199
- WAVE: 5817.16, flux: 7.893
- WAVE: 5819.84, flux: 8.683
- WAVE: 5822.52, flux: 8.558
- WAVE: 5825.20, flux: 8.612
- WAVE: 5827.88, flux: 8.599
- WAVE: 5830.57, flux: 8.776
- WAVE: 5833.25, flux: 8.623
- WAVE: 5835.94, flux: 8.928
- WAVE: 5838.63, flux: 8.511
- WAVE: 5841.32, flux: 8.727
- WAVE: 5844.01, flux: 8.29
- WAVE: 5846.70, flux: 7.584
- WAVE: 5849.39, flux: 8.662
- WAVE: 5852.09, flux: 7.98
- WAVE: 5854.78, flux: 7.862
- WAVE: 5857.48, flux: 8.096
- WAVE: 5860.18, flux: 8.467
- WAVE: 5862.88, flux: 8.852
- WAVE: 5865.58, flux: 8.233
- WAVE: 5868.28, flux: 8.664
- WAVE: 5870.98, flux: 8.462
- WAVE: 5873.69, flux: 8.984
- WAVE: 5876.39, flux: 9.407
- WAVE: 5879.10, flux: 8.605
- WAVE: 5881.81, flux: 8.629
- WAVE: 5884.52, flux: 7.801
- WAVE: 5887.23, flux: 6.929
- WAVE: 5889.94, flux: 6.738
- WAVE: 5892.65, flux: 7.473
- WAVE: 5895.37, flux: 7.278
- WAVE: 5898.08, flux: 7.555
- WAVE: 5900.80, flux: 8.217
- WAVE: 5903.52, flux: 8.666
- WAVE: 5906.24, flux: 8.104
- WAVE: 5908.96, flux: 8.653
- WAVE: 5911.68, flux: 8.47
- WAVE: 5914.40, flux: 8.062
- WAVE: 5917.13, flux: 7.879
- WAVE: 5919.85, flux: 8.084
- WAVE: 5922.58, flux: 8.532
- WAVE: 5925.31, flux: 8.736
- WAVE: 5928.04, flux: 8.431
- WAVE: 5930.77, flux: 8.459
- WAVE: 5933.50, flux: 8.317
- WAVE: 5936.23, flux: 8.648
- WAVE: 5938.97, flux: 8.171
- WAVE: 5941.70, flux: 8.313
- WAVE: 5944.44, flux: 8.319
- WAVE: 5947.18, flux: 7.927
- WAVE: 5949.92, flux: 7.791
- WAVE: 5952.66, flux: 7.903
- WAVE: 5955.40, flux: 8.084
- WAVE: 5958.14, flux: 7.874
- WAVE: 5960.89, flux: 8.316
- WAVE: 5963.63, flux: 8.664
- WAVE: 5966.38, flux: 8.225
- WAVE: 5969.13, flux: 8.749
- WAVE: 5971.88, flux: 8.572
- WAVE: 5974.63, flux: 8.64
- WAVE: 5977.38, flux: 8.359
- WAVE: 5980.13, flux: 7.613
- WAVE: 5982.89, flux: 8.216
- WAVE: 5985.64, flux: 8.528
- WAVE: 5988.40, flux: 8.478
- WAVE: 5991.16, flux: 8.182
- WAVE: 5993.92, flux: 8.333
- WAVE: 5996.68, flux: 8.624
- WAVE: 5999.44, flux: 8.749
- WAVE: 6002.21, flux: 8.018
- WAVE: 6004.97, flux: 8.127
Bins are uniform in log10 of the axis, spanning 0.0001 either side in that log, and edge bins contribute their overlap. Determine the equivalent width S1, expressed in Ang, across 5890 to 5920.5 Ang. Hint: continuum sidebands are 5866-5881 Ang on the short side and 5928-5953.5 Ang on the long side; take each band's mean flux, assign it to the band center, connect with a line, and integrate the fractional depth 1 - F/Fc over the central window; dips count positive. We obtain 1.9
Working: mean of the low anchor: 8.78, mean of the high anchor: 8.22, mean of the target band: 7.98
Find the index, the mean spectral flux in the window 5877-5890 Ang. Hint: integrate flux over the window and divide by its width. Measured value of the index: 7.93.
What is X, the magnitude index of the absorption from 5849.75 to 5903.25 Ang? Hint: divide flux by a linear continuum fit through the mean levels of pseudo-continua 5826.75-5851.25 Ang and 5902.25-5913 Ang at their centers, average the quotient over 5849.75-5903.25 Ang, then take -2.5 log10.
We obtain 0.05 mag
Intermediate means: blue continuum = 8.51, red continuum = 8.47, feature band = 8.14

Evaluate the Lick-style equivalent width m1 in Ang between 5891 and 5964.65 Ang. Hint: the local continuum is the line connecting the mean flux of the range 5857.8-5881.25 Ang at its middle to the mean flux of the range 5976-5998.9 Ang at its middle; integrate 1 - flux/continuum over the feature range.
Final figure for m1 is 2.78 Ang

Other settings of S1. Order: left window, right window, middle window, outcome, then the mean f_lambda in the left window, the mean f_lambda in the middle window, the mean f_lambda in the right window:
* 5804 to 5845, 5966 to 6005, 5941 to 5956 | 0.65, 8.52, 8.04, 8.37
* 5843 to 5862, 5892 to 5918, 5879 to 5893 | 0.79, 8.15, 7.63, 8.05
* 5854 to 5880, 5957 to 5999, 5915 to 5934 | 0.29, 8.58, 8.34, 8.37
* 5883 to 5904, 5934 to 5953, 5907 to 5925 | -1.09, 7.55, 8.3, 8.17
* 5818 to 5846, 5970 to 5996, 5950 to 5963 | 0.51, 8.59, 8.06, 8.34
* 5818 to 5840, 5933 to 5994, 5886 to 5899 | 1.97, 8.64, 7.19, 8.27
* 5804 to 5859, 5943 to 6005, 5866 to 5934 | 1.11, 8.4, 8.2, 8.28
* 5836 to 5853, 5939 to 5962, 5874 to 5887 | -0.38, 8.35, 8.49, 8.07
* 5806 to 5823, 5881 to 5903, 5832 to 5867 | -1.53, 8.37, 8.37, 7.59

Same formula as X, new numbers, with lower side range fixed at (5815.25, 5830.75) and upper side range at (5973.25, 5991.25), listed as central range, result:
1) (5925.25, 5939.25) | -0.01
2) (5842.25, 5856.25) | 0.05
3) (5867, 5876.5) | -0.05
